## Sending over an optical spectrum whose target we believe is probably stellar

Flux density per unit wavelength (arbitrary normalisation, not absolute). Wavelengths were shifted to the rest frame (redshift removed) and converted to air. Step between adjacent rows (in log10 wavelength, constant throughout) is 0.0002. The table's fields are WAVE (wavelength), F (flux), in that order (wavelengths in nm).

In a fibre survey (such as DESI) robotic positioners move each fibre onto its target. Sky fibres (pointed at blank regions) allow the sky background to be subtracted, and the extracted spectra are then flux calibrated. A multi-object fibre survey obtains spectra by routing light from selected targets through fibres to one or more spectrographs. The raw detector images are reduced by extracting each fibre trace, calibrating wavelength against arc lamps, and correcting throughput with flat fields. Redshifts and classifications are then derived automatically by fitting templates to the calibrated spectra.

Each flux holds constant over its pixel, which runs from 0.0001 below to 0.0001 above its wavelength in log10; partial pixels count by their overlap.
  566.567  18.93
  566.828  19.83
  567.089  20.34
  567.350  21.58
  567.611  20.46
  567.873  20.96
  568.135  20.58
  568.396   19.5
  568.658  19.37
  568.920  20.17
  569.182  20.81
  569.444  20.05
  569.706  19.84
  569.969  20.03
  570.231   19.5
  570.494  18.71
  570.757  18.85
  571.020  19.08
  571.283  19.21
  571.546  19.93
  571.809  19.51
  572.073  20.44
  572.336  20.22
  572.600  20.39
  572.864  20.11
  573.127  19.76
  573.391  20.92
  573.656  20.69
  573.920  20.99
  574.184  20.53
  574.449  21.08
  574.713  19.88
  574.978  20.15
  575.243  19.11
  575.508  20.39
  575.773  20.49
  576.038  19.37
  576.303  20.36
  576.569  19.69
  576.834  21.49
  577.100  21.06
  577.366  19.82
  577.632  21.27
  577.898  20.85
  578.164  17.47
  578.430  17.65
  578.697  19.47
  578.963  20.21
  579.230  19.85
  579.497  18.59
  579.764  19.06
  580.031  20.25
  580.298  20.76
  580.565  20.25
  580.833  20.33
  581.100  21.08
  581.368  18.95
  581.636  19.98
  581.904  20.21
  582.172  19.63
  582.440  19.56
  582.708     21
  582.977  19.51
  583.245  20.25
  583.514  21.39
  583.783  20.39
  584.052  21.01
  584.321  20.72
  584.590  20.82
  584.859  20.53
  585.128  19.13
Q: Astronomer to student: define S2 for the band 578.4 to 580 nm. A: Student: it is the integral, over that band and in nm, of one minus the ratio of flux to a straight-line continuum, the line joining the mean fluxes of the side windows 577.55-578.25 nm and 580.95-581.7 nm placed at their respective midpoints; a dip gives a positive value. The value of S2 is 0.05 nm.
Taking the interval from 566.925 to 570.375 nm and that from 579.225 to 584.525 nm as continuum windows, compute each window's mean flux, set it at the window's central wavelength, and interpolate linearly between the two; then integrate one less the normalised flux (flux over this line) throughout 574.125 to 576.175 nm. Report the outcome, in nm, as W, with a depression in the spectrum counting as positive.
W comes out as 0.01 nm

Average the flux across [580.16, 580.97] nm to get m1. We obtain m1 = 20.5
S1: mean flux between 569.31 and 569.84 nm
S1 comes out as 19.9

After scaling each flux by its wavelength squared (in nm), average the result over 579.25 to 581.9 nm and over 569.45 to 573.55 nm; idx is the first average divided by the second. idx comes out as 1.0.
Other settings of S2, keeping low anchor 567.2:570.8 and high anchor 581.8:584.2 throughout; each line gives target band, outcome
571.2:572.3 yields 0.015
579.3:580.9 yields 0.033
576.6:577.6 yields -0.025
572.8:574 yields -0.021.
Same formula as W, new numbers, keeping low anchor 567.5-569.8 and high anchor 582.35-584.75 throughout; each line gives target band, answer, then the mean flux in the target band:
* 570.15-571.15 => 0.061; 19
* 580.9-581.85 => 0.020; 20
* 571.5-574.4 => -0.008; 20.3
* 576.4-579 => 0.065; 19.9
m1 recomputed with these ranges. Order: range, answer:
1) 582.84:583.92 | 20.4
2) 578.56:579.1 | 19.8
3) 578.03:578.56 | 17.6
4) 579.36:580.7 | 19.8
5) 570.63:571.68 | 19.3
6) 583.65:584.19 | 20.7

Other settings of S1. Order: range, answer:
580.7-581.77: 20.1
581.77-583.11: 20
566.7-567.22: 20.1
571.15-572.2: 19.8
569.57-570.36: 19.8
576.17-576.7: 20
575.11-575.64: 19.7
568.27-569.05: 19.7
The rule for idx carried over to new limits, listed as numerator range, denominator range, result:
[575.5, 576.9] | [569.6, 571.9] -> 1.06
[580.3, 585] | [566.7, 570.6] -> 1.06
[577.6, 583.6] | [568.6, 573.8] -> 1.03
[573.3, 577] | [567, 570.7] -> 1.04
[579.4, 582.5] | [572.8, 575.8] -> 1.00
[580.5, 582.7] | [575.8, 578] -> 0.99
